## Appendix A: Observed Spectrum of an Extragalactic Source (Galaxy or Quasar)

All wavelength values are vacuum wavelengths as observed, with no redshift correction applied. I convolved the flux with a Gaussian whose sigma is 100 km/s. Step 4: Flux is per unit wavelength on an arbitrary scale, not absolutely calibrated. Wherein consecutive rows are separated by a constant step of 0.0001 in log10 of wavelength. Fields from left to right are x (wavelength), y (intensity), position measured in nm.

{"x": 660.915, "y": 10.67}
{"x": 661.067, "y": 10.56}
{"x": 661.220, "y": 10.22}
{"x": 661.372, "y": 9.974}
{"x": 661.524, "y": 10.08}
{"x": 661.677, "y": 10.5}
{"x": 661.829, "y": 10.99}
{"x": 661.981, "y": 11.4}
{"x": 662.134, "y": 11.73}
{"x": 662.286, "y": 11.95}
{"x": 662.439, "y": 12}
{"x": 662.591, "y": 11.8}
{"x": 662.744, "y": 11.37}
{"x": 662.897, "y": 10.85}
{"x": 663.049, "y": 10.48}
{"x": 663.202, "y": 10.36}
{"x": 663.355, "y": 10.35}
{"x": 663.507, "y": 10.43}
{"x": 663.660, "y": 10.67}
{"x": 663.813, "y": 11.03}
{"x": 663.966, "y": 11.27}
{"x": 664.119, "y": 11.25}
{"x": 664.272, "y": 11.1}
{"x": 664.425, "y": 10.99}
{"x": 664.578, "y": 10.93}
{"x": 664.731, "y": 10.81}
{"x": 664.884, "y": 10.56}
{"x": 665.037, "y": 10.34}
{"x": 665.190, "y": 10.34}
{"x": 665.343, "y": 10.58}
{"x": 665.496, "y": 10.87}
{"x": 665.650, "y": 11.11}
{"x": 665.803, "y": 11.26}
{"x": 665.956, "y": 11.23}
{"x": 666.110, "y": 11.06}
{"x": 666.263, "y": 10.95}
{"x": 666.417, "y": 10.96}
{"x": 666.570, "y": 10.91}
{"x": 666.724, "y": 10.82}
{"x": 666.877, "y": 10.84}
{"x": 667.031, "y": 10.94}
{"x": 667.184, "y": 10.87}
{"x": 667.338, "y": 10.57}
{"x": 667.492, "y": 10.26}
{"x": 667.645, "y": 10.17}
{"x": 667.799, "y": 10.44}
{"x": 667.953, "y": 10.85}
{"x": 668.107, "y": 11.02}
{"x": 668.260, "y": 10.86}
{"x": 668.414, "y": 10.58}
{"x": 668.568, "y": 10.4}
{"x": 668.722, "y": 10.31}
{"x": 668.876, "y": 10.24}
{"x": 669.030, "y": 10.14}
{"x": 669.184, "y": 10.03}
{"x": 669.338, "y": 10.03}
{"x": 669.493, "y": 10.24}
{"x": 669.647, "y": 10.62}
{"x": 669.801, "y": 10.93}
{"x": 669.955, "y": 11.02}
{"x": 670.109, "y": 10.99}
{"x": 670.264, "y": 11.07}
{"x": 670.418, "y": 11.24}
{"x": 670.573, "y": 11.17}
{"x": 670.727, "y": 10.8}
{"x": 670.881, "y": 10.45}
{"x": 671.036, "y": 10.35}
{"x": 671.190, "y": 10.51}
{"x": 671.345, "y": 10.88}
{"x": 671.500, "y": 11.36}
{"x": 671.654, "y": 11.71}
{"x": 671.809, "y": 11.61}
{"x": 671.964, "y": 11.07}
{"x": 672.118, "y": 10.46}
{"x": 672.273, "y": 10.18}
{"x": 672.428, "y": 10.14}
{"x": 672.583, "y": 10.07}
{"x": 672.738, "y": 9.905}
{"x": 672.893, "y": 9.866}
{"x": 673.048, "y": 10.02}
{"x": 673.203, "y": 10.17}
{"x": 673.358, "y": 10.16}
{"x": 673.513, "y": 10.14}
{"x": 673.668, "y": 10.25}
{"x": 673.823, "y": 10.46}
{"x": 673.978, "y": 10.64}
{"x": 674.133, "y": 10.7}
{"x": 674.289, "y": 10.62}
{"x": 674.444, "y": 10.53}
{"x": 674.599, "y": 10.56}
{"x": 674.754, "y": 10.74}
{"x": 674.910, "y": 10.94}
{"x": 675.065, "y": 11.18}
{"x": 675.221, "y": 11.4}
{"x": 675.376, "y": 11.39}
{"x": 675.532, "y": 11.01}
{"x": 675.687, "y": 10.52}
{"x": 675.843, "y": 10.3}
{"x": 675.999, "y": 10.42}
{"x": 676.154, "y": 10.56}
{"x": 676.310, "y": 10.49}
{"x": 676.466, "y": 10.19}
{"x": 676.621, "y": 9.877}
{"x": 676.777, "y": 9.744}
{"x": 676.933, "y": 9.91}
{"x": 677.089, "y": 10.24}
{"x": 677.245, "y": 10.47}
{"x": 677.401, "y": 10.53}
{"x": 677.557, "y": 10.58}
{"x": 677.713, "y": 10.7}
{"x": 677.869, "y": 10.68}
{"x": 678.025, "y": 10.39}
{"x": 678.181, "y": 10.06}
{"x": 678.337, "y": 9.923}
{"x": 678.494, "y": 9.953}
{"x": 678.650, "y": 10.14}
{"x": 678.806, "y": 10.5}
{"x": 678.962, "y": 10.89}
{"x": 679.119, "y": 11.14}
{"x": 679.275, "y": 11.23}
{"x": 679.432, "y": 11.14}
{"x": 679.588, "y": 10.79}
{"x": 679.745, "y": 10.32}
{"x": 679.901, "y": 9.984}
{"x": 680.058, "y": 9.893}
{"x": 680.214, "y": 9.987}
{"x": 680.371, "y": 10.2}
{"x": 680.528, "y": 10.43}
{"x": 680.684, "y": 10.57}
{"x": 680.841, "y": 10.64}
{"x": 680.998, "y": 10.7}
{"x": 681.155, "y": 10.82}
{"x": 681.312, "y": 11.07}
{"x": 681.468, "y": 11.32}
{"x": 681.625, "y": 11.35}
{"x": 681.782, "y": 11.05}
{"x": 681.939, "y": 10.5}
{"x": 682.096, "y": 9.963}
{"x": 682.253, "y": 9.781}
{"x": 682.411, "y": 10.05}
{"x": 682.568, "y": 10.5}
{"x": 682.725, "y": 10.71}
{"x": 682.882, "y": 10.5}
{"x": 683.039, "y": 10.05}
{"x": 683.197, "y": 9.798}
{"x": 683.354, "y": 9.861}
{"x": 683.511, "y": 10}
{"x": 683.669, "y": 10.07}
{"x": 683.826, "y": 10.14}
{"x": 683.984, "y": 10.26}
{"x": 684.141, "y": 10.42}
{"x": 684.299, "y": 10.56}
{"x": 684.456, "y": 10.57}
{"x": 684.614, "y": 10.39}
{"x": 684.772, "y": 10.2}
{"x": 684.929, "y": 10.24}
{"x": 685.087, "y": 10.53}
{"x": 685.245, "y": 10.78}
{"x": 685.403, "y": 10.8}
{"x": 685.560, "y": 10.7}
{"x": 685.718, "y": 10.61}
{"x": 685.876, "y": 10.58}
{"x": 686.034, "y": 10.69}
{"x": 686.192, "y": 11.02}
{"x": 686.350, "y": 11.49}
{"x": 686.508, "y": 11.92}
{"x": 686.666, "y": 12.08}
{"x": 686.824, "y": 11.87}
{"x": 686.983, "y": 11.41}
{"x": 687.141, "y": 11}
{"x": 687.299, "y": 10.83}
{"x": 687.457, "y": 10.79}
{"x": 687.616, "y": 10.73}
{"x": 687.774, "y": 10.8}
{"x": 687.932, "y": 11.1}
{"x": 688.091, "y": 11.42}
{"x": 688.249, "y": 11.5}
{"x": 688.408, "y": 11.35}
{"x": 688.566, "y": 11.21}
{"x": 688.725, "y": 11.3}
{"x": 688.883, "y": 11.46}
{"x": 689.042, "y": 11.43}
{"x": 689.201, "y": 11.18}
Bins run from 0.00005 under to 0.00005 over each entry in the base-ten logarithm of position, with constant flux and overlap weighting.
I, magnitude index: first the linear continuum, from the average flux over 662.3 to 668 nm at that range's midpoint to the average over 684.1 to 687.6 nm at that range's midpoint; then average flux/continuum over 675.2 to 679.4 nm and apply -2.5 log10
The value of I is 0.040 mag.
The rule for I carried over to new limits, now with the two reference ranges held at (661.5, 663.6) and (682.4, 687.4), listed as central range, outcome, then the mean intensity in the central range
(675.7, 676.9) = 0.06 mag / 10.2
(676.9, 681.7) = 0.02 mag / 10.5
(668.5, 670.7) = 0.03 mag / 10.6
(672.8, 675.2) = 0.04 mag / 10.5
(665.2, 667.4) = 0.01 mag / 10.9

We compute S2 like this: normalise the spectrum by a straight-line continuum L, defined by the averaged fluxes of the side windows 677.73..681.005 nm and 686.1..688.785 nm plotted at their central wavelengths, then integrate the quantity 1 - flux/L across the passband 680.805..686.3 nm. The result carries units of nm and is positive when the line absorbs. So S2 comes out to 0.19 nm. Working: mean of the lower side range 10.5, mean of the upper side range 11.3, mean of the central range 10.5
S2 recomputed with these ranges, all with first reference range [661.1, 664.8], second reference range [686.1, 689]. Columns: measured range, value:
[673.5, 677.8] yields 0.22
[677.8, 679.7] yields 0.10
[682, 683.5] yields 0.15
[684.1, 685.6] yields 0.10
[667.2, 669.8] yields 0.13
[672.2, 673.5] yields 0.12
